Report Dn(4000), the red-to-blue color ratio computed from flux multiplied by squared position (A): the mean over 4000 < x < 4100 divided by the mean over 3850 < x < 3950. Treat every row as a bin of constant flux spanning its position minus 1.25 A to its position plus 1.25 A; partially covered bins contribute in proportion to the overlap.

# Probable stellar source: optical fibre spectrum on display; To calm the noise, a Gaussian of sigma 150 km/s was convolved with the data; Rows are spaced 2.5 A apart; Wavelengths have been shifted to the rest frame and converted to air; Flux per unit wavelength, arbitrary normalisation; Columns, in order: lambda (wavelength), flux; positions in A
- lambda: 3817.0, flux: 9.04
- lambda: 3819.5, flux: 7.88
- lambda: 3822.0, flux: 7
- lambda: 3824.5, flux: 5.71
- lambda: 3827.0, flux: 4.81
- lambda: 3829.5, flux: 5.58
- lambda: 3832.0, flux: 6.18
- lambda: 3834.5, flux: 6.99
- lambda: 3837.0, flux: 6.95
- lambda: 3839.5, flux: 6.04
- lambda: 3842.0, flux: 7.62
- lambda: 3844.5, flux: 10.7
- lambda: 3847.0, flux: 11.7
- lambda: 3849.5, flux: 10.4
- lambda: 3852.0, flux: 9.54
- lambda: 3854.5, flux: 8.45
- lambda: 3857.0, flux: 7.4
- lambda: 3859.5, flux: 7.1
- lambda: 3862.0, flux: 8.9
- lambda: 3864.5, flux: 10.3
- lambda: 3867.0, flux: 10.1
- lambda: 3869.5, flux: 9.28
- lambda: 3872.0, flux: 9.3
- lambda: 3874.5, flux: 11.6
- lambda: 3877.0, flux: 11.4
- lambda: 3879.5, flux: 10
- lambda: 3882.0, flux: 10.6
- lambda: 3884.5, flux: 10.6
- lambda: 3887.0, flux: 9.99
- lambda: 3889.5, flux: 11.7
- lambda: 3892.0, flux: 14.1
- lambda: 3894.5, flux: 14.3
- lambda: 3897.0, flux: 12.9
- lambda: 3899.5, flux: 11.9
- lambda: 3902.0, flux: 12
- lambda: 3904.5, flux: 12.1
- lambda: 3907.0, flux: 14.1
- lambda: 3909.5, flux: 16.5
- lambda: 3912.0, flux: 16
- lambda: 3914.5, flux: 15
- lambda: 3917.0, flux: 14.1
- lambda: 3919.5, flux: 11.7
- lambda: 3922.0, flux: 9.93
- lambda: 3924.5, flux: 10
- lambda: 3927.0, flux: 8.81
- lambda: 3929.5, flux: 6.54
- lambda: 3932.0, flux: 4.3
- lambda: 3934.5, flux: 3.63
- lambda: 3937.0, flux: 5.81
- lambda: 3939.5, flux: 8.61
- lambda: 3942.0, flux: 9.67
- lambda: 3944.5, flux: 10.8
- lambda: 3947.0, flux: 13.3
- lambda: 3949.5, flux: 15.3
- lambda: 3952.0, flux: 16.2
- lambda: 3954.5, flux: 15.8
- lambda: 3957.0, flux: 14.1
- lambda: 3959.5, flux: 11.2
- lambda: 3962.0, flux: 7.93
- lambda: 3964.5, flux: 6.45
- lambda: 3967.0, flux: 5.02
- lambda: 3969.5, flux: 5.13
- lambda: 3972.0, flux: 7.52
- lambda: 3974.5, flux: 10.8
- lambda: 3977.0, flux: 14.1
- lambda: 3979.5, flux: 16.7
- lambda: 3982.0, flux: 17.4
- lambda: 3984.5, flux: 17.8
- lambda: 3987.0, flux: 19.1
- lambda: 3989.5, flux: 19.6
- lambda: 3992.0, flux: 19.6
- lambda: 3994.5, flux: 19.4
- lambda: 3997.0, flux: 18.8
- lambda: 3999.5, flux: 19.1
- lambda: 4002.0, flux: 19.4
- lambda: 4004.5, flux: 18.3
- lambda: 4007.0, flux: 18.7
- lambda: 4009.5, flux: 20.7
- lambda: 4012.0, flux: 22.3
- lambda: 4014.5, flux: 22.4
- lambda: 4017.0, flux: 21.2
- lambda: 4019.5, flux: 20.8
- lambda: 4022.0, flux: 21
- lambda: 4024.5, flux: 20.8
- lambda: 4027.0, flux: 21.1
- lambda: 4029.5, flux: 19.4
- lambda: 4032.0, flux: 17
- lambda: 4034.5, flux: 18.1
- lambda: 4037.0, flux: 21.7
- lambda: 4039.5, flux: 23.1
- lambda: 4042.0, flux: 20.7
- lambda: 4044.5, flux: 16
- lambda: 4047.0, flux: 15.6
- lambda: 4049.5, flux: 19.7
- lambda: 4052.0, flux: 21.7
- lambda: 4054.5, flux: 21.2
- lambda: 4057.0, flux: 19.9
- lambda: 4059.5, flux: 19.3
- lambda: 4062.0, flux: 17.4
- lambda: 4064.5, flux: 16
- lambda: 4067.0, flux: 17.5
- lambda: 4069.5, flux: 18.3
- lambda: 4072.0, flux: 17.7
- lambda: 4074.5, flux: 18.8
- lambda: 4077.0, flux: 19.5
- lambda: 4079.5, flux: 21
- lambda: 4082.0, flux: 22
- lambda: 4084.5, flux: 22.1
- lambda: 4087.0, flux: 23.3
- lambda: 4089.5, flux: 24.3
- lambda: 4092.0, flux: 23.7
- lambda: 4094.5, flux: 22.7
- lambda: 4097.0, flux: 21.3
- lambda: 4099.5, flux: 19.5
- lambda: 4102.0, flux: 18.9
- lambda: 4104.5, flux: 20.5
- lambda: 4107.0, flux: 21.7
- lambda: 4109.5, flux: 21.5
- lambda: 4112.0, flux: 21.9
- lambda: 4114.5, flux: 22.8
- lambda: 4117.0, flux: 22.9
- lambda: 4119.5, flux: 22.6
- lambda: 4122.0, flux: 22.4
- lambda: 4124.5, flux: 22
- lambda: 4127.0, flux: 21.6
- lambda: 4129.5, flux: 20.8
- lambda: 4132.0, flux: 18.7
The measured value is 2.04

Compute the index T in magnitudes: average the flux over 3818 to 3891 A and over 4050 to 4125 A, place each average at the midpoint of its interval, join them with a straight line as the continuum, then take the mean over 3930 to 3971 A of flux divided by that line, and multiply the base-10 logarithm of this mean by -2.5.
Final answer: 0.40 mag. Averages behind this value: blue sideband 8.77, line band 9.51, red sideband 20.8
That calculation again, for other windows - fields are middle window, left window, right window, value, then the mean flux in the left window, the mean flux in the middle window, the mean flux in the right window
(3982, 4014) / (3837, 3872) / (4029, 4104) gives -0.18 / 8.98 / 19.4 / 19.9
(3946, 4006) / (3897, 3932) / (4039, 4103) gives 0.05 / 11.9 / 14.5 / 20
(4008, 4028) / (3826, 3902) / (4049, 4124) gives -0.22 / 9.6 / 21.3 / 20.8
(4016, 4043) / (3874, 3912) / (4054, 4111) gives -0.13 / 12.4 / 20.4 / 20.3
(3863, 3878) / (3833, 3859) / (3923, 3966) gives -0.16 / 8.51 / 10.3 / 9.88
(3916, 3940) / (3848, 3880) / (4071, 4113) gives 0.46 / 9.53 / 8.27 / 21.2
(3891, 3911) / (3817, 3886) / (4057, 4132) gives -0.21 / 8.61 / 13.5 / 20.8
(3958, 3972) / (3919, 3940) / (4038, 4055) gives 0.45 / 7.53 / 7.3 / 19.7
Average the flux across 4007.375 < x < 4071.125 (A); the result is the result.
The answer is 19.7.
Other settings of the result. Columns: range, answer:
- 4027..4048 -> 19.1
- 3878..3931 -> 12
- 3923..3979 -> 9.69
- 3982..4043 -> 19.9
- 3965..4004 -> 15.2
